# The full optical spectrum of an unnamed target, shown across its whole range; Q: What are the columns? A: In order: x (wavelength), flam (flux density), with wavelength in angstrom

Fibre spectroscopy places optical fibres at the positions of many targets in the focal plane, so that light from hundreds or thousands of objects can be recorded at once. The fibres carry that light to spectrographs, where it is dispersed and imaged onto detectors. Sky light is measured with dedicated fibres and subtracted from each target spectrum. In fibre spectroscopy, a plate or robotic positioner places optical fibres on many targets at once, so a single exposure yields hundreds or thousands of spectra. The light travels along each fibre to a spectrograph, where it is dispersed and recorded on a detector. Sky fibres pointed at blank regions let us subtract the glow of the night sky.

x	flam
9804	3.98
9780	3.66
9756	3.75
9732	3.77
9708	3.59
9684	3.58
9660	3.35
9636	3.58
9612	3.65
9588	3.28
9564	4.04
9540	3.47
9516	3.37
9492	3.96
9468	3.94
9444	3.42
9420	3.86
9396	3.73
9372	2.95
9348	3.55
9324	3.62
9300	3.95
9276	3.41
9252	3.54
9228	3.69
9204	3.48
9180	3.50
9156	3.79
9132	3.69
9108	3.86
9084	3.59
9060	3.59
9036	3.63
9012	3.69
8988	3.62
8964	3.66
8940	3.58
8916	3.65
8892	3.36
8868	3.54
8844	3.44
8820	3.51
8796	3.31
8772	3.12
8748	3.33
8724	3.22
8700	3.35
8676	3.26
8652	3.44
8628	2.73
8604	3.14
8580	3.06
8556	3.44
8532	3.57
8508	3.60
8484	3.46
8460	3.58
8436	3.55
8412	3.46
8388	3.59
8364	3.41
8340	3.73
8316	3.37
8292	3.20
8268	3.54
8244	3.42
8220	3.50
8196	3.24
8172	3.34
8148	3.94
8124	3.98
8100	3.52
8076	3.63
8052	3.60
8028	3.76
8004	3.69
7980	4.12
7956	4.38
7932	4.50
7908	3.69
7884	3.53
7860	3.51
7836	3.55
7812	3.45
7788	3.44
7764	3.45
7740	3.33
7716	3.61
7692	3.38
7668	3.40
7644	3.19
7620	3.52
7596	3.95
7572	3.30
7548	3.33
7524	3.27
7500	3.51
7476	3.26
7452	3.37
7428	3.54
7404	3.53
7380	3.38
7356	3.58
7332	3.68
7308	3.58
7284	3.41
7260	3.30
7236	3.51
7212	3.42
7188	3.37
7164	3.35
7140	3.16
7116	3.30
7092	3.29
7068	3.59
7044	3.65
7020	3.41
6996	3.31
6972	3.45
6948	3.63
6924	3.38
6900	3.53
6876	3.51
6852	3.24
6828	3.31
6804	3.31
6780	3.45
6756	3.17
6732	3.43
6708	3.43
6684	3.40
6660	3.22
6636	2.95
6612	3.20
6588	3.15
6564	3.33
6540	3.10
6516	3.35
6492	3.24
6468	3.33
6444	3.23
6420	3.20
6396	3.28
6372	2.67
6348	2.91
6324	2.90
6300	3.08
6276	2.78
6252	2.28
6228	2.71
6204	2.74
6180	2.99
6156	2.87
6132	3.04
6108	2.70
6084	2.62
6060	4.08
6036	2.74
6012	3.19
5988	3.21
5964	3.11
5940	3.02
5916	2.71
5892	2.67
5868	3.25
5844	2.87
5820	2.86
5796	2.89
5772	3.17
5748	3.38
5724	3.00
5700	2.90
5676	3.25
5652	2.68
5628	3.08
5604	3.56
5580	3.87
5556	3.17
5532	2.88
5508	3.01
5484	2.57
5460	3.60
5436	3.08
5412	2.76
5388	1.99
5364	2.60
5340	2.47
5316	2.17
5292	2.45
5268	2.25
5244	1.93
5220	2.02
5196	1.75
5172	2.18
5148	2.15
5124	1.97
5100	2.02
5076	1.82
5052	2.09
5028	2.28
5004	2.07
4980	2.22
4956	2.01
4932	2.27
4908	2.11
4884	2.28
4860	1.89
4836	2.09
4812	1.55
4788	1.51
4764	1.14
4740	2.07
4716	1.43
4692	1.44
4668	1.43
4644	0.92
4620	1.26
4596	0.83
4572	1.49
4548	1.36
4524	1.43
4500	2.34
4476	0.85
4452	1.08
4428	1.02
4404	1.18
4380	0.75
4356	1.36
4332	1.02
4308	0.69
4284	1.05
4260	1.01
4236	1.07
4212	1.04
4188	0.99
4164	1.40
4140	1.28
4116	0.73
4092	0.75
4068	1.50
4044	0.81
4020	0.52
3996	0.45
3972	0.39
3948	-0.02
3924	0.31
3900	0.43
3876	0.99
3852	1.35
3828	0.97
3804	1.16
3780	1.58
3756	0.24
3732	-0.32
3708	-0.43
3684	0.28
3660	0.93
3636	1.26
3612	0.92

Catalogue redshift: 0.21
